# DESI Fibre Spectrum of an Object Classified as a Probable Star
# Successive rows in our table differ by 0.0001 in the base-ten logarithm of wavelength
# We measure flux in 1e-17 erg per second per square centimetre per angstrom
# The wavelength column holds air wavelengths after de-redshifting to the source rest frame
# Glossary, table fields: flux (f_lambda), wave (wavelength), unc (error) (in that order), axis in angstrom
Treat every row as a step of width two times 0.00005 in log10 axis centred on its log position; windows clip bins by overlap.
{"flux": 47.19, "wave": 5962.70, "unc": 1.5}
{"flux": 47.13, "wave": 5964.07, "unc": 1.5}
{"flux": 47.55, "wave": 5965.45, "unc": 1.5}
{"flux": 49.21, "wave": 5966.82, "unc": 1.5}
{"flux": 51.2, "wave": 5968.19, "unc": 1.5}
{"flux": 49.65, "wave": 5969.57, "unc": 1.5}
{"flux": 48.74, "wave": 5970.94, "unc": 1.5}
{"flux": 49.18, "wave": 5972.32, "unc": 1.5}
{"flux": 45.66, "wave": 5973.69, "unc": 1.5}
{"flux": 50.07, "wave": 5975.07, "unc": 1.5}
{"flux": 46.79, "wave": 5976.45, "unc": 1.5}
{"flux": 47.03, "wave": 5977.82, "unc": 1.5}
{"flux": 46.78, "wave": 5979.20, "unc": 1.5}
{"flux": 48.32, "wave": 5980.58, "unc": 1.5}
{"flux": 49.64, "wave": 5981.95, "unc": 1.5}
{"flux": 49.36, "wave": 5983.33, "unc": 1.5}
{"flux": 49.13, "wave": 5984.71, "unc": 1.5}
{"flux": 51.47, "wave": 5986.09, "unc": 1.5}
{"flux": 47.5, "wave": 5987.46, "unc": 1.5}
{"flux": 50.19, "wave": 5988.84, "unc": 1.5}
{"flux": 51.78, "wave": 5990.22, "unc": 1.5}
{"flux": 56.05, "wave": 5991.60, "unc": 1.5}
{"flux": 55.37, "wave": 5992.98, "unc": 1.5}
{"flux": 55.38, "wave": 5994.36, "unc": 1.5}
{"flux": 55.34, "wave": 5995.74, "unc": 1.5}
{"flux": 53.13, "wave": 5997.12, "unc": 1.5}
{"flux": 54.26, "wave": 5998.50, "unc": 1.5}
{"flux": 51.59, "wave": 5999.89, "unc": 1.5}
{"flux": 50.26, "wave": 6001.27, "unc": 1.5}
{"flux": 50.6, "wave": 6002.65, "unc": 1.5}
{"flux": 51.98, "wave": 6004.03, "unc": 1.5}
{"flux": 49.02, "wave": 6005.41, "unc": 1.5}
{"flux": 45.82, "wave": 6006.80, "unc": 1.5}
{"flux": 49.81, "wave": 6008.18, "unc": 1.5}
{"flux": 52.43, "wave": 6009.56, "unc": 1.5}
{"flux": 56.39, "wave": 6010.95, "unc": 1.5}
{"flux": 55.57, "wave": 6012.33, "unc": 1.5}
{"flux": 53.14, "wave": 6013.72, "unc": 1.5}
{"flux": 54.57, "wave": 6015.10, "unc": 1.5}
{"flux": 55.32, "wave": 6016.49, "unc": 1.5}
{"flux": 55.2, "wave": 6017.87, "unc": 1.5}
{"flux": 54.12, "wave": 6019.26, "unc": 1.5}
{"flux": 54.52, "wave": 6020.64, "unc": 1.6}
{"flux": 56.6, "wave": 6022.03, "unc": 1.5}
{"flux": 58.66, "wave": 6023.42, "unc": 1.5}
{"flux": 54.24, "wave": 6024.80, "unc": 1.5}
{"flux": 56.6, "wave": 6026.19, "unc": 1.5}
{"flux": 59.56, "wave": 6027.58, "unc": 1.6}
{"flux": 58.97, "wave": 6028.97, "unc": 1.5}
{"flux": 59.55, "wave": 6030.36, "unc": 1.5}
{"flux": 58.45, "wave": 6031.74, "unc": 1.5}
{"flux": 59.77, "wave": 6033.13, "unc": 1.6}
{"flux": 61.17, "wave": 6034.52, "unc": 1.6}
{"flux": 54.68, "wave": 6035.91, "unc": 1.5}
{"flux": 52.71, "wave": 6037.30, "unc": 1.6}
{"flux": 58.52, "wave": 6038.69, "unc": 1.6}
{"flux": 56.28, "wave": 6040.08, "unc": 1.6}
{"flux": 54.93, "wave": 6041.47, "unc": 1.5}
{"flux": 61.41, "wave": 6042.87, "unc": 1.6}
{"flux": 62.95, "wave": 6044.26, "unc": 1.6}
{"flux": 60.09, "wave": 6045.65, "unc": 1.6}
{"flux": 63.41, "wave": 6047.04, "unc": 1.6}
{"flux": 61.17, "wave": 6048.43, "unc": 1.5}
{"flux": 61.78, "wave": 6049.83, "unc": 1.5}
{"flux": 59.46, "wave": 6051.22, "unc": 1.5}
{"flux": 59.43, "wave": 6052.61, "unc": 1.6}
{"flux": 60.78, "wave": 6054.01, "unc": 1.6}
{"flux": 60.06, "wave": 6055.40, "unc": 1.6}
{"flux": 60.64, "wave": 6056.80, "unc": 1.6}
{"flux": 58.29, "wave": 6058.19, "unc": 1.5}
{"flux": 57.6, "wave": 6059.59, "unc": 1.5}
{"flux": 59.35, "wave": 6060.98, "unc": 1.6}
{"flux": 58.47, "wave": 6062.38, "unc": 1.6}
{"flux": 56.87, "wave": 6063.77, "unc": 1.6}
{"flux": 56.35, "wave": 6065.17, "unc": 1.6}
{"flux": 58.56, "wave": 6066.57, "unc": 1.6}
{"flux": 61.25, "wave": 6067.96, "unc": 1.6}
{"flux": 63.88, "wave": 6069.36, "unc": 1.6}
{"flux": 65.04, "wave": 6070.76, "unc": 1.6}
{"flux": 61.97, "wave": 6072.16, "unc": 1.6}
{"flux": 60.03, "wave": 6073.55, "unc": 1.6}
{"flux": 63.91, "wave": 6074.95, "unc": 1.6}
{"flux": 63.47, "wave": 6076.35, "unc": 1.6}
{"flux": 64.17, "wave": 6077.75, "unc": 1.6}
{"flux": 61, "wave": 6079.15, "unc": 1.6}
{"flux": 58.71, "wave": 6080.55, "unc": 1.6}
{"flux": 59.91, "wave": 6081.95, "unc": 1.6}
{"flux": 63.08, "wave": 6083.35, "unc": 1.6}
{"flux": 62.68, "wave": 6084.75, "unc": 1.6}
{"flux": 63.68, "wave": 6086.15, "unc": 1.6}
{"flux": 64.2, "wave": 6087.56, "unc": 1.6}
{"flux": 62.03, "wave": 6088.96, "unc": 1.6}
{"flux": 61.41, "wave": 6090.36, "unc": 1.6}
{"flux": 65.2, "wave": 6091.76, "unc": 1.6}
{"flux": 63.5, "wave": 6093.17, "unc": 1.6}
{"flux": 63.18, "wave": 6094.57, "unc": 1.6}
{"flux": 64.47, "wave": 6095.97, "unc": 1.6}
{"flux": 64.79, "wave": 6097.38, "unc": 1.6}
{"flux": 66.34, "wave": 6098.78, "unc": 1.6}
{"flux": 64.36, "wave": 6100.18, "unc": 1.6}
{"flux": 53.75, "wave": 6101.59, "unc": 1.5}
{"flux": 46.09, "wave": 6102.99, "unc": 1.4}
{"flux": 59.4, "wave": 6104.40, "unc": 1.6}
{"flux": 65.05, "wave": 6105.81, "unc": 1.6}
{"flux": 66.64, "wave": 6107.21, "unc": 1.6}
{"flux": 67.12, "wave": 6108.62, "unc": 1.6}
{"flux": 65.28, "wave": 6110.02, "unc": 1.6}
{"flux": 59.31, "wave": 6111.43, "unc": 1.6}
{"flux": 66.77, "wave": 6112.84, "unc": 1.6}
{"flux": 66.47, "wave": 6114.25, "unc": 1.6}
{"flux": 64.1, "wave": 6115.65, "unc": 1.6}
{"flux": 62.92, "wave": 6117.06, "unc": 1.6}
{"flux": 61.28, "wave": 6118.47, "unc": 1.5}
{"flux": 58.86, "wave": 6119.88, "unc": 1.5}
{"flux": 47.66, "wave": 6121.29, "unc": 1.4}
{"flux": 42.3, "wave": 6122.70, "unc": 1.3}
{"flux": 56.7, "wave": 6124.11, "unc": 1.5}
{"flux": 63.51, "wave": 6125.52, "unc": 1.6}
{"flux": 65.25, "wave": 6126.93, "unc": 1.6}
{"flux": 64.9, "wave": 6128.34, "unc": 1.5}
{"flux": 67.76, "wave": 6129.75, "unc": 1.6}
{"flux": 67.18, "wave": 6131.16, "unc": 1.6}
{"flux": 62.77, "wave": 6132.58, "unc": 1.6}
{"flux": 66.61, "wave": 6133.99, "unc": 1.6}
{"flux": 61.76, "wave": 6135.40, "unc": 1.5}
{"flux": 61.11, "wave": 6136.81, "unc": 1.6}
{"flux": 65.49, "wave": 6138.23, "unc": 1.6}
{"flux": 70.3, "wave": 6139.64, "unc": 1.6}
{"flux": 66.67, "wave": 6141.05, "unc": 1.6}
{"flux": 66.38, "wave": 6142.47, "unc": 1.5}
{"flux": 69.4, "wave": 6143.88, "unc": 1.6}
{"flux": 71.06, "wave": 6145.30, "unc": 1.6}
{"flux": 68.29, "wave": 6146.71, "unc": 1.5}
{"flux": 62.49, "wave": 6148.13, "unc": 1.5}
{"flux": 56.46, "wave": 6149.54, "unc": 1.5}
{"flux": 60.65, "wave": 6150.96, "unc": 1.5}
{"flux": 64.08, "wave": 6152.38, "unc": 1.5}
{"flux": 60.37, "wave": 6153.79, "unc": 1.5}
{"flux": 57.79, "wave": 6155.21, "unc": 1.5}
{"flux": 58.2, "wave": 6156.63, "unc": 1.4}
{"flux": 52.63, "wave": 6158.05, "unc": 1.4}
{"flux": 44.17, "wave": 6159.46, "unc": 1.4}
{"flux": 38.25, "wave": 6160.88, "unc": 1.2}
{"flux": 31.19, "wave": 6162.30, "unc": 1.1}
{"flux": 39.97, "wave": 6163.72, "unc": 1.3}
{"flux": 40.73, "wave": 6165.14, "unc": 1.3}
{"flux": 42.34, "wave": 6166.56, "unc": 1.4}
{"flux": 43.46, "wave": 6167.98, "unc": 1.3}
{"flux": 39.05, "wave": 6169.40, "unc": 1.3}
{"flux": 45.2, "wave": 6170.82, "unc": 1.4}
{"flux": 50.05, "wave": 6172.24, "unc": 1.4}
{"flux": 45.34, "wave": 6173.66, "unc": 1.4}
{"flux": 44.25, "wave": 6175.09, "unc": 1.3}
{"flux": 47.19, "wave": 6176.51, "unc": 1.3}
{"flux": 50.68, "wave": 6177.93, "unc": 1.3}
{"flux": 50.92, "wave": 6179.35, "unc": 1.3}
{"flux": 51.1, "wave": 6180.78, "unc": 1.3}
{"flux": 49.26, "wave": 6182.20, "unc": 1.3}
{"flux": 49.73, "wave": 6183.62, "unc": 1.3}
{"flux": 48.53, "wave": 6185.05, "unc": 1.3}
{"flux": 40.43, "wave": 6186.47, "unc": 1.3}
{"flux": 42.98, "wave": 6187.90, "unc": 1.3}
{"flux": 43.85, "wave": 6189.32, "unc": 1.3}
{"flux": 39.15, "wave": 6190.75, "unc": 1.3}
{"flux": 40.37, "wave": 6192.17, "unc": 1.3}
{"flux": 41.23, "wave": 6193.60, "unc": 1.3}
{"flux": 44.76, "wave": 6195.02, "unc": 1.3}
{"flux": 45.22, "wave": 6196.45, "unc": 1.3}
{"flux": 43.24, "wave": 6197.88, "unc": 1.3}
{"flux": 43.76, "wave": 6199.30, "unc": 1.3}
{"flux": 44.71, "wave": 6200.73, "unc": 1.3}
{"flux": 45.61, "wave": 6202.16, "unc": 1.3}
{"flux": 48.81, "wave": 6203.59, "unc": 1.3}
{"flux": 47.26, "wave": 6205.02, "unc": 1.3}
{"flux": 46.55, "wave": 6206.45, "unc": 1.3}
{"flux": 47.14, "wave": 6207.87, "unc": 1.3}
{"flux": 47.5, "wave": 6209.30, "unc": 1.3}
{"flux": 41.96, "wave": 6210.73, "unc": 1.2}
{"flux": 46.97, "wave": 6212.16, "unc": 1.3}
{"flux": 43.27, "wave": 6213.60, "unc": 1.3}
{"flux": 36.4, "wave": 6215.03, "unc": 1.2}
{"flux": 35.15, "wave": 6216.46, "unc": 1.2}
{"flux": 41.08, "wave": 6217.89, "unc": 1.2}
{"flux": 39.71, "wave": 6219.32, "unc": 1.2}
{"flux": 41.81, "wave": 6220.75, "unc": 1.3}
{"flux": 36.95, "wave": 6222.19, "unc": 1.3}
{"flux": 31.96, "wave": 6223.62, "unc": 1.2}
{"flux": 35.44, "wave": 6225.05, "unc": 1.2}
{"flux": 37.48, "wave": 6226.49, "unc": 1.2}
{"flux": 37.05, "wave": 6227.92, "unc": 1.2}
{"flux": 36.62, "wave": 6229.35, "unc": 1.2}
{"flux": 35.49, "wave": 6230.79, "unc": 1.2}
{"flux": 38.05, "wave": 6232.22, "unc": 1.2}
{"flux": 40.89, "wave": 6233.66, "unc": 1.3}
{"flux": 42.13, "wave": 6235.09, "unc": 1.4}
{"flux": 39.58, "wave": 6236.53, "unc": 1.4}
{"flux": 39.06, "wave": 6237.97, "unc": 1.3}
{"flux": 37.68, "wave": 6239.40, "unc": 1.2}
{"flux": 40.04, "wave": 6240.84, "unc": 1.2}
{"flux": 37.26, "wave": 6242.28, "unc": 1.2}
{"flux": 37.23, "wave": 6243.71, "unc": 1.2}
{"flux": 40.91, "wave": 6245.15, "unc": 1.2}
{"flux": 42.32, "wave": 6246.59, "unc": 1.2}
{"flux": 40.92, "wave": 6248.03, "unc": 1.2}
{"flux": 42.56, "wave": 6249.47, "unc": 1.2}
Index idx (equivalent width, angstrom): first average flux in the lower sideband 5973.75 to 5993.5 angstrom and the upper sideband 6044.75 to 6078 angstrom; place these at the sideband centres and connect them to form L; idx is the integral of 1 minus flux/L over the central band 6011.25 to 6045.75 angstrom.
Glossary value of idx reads -0.6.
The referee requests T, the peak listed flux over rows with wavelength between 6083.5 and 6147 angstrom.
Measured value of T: 71.06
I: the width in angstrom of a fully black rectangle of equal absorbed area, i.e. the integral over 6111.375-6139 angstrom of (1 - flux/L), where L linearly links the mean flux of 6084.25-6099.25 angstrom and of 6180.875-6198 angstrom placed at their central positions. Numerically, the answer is -2.27 angstrom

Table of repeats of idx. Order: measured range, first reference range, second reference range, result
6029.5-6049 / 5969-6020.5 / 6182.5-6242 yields -3.80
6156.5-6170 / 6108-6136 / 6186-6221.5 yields 2.61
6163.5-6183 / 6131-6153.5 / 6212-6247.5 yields 3.38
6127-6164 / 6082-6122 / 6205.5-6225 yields -4.05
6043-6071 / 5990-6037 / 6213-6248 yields -4.76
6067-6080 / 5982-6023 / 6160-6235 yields -3.62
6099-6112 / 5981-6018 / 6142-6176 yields -2.23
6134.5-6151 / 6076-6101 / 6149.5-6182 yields -3.93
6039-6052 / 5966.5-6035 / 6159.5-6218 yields -2.43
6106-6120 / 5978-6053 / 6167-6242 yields -4.48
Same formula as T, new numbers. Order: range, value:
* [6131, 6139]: 67.18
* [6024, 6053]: 63.41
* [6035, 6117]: 67.12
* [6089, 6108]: 66.64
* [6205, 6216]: 47.5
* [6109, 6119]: 66.77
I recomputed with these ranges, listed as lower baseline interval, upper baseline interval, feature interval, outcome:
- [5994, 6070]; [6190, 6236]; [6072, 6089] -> -3.1 angstrom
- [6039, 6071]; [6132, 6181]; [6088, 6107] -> -1.4 angstrom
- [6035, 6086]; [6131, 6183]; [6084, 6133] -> -3.9 angstrom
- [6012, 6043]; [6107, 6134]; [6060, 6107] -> -1.2 angstrom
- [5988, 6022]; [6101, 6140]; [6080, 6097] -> -1.0 angstrom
